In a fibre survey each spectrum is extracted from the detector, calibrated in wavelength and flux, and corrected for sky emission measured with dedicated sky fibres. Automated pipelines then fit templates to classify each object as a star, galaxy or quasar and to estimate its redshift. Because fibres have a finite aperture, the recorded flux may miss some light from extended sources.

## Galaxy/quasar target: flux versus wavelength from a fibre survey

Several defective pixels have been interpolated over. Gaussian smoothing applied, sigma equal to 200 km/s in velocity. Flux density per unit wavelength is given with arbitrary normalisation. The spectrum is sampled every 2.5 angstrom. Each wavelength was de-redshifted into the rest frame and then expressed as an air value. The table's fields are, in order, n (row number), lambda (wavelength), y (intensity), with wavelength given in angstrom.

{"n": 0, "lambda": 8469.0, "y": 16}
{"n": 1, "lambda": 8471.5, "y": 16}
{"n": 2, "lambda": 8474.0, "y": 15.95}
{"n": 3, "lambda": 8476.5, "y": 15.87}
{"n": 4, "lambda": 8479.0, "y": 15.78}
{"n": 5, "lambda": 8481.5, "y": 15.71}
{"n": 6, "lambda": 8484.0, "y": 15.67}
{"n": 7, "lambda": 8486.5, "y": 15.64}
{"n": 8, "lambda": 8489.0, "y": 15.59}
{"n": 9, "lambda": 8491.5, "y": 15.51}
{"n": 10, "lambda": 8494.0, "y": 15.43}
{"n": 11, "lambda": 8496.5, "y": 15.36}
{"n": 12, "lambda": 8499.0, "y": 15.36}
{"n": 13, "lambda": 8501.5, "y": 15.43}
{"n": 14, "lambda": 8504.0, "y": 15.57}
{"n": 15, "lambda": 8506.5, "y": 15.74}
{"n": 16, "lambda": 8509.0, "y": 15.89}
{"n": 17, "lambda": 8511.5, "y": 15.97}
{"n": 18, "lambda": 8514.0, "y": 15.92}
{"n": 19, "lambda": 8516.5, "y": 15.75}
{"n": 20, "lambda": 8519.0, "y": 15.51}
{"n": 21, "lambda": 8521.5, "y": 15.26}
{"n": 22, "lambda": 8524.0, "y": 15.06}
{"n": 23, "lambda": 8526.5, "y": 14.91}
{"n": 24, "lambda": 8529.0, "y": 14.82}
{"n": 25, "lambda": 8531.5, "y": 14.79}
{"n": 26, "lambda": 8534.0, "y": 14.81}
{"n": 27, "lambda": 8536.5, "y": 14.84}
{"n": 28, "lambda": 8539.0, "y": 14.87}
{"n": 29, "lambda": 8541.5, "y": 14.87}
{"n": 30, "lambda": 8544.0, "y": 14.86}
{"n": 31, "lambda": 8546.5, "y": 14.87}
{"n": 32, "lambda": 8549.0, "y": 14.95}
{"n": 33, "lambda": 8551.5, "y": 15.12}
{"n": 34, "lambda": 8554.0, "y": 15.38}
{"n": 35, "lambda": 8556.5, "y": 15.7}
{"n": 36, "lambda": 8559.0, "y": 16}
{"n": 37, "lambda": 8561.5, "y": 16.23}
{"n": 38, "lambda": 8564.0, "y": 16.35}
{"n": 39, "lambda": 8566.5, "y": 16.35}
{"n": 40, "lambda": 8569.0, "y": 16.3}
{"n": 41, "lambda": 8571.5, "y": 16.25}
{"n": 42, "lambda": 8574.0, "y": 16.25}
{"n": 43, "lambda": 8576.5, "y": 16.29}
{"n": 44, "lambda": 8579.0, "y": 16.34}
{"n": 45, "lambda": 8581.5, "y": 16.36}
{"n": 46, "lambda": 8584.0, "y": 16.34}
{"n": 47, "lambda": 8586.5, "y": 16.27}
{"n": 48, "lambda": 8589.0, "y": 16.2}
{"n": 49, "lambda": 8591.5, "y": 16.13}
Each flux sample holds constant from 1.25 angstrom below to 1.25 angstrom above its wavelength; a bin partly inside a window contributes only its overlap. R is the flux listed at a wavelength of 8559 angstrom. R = 16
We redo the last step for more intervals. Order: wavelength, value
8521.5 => 15.26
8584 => 16.34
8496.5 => 15.36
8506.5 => 15.74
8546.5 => 14.87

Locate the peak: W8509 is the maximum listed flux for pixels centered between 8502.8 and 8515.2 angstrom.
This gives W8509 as 15.97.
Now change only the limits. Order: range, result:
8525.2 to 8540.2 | 14.91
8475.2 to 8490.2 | 15.87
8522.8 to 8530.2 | 15.06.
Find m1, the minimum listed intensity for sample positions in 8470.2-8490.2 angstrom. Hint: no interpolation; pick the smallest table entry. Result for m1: 15.59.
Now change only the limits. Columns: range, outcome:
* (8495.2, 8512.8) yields 15.36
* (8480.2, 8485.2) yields 15.67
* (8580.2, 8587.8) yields 16.27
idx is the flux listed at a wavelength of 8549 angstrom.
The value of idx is 14.95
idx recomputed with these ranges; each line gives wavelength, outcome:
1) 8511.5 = 15.97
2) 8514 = 15.92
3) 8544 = 14.86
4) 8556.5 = 15.7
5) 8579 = 16.34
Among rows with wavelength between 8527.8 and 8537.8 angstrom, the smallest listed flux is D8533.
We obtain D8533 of 14.79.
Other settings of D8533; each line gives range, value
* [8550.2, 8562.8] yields 15.12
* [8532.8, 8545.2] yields 14.81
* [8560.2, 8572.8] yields 16.23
